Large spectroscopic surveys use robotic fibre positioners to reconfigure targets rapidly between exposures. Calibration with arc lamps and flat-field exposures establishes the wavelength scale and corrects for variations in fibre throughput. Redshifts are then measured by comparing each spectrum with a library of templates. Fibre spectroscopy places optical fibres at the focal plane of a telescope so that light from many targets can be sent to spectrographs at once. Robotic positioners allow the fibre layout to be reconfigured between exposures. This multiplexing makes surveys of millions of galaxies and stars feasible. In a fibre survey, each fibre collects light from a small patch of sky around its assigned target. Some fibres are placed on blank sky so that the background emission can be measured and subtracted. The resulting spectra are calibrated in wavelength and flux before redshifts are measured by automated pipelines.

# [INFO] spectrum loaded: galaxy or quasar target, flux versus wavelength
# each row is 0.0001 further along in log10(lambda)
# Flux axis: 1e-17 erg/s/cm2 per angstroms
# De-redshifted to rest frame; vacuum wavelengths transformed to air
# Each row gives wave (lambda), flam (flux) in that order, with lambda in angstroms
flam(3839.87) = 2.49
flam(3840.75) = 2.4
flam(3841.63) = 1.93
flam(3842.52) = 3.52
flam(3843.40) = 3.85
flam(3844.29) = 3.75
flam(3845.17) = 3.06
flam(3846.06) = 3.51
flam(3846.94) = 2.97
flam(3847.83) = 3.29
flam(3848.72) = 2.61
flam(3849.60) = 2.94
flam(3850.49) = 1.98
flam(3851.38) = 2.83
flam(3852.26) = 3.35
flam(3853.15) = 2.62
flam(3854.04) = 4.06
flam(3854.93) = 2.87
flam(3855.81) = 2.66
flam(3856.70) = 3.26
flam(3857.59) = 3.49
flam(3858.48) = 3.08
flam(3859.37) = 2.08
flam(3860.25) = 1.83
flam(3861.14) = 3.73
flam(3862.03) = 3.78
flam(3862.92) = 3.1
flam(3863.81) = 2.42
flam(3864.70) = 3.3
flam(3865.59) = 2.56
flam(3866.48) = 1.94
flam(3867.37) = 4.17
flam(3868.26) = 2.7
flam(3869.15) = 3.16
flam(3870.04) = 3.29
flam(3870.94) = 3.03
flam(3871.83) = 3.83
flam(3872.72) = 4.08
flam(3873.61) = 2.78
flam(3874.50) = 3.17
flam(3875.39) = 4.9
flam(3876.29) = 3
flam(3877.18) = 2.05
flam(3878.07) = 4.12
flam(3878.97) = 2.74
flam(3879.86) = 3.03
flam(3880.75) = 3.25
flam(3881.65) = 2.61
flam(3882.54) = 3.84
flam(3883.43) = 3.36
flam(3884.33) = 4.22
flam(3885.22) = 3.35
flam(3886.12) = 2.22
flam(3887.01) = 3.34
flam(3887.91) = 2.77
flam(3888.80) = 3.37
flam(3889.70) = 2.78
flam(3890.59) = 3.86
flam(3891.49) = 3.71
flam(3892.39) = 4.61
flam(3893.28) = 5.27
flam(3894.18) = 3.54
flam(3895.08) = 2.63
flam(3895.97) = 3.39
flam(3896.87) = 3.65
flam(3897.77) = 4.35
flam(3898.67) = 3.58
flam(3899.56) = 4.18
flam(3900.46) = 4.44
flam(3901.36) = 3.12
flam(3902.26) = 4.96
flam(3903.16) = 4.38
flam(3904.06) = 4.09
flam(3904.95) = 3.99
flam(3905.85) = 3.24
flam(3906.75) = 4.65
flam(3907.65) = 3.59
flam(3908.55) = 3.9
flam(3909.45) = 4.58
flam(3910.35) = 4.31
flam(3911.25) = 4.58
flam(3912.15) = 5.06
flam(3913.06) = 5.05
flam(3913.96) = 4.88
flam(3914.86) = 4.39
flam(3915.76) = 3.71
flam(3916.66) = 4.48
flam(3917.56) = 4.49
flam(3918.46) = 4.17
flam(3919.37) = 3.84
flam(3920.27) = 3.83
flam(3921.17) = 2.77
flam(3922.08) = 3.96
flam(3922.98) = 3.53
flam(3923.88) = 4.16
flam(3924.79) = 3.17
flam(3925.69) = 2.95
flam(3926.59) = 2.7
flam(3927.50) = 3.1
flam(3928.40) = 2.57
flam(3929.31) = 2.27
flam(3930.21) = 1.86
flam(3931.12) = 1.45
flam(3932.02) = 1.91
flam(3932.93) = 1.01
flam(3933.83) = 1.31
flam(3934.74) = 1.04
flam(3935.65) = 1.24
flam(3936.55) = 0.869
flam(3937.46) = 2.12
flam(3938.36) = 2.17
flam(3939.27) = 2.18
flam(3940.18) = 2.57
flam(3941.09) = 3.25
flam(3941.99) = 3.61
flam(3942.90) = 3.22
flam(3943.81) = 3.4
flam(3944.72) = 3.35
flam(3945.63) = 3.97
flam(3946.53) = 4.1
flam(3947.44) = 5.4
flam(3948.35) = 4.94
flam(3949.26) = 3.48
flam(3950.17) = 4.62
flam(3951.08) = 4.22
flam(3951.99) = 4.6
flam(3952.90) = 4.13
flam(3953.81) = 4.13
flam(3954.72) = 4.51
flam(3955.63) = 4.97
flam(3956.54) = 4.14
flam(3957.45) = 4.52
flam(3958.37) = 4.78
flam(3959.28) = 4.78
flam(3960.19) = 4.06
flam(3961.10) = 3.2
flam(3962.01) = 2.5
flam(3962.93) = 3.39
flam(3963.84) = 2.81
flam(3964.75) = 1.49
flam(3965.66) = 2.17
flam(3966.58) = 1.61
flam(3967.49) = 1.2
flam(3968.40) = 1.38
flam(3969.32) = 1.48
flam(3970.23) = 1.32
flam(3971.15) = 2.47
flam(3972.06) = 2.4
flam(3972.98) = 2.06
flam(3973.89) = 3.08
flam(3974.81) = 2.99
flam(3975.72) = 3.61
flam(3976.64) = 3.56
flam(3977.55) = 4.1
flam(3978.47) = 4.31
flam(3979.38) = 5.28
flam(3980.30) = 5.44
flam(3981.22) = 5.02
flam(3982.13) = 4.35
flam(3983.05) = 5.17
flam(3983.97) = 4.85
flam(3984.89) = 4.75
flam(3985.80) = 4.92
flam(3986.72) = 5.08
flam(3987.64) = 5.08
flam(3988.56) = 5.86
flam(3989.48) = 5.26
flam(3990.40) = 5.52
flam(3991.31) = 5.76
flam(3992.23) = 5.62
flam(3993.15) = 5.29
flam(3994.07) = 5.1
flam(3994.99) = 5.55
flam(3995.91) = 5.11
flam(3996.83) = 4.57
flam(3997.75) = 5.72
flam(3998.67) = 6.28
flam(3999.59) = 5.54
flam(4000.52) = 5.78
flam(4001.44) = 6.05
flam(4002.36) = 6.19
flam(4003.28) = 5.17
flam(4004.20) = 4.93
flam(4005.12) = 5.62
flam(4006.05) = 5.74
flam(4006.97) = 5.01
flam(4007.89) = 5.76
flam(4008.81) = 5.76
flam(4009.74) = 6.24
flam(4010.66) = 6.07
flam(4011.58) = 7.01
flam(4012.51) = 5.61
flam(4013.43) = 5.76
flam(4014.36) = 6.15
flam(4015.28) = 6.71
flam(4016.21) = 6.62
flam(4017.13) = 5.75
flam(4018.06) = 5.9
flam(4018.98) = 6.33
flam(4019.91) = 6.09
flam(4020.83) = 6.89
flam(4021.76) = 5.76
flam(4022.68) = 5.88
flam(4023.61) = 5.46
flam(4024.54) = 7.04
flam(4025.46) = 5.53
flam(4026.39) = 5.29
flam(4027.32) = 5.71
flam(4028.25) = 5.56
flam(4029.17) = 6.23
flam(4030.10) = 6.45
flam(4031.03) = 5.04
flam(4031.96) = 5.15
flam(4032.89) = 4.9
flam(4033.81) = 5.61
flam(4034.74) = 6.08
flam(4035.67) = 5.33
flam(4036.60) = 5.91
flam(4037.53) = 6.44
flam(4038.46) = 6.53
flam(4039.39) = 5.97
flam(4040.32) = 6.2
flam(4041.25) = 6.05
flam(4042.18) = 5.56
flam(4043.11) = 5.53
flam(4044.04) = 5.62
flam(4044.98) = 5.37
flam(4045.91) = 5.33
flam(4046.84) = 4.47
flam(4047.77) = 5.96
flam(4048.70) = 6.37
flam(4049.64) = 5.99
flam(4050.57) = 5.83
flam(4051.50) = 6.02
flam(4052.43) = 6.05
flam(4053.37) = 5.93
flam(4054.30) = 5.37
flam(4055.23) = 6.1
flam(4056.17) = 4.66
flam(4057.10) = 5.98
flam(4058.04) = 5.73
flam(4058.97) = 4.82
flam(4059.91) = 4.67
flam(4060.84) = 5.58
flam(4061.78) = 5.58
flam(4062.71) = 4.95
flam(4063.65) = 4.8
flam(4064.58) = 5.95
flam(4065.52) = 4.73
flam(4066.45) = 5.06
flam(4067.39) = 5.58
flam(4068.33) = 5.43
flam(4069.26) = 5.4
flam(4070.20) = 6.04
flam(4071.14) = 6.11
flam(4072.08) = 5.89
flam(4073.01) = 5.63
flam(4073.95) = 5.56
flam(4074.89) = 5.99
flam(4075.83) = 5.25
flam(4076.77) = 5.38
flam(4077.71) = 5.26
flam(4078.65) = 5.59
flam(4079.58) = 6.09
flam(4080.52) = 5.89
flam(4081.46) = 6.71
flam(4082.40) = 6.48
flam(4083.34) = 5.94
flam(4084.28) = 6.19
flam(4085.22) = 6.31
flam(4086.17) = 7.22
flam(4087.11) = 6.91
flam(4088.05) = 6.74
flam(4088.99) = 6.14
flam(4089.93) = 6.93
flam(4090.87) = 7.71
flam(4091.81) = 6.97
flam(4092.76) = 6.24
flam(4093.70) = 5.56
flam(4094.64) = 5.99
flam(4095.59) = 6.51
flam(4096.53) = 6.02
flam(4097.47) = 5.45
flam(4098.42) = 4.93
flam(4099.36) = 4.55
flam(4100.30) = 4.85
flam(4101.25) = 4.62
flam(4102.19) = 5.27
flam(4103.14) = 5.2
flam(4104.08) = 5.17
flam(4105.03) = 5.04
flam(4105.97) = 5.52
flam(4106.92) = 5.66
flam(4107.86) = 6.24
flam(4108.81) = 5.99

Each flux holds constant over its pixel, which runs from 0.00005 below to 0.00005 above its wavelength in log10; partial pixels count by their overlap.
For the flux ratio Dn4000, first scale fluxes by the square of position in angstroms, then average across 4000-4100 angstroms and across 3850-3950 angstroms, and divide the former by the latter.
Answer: 1.9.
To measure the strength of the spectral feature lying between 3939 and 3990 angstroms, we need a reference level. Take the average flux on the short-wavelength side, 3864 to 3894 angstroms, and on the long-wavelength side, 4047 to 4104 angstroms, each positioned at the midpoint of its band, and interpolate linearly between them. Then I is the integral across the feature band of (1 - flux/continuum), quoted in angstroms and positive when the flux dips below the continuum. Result 7.6 angstroms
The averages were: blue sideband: 3.34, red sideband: 5.77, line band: 3.74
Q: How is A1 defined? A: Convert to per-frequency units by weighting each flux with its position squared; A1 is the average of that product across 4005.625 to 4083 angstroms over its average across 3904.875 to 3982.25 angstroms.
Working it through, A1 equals 1.8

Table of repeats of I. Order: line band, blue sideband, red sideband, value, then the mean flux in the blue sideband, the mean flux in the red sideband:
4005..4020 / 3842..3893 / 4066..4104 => -3.09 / 3.19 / 5.88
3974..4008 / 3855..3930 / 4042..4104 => -2.60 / 3.54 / 5.73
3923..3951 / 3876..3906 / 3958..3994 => 6.60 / 3.57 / 3.81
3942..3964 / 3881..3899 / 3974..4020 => 2.62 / 3.52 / 5.38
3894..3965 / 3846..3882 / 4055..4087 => 5.97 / 3.07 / 5.67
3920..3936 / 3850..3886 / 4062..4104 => 5.70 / 3.13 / 5.81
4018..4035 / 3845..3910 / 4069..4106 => -2.23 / 3.38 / 5.89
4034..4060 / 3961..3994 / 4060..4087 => -2.72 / 3.76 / 5.74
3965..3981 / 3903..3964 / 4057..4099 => 5.08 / 3.53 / 5.86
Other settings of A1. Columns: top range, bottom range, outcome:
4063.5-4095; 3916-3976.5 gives 2.08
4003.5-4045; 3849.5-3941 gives 1.91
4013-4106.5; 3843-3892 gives 2.02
